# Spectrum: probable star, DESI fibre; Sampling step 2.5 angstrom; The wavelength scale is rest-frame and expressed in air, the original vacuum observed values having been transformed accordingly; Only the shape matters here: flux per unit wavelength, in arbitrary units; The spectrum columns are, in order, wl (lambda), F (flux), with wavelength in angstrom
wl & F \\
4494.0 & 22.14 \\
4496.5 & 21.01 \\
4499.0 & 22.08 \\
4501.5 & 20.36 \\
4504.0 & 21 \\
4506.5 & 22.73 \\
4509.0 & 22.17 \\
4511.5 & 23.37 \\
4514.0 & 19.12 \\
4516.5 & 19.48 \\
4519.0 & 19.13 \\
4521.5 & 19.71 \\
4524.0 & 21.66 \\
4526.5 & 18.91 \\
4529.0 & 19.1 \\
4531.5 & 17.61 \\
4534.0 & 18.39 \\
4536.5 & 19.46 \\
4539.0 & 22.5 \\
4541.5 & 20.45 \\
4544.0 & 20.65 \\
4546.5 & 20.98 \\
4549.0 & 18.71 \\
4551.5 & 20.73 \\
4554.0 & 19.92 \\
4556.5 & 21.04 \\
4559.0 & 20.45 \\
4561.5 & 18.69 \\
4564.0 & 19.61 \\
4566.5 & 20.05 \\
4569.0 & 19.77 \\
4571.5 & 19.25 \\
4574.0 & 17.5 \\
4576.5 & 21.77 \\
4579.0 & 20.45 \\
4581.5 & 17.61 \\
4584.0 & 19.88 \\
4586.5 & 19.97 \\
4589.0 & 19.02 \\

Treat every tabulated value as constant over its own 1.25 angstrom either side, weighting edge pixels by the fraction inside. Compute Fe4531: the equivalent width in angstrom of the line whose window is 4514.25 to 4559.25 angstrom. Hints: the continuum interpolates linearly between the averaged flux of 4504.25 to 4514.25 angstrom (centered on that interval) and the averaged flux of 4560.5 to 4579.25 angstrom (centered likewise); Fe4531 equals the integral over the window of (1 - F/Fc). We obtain 2.2 angstrom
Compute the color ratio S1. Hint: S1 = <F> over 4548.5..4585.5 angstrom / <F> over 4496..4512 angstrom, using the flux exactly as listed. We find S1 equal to 0.9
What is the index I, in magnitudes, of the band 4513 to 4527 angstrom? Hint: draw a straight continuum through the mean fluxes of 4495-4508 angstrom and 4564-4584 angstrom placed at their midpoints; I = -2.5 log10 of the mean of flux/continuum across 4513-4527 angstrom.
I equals 0.07 mag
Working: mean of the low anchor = 21.5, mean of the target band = 19.7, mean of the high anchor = 19.5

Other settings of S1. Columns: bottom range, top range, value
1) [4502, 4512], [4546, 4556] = 0.91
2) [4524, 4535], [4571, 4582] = 1.03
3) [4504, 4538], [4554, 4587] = 0.98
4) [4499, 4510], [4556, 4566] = 0.92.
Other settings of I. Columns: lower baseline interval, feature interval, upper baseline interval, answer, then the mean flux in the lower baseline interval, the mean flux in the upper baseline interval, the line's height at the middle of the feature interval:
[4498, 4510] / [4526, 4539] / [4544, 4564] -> 0.09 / 21.6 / 20.1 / 20.8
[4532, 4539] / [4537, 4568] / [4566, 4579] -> -0.04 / 19.4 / 19.7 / 19.6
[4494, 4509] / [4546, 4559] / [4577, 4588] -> 0.00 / 21.6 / 19.6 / 20.3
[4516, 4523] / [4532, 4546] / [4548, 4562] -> -0.02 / 19.5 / 20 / 19.8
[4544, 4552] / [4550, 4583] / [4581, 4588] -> 0.00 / 20.2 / 19.3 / 19.7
